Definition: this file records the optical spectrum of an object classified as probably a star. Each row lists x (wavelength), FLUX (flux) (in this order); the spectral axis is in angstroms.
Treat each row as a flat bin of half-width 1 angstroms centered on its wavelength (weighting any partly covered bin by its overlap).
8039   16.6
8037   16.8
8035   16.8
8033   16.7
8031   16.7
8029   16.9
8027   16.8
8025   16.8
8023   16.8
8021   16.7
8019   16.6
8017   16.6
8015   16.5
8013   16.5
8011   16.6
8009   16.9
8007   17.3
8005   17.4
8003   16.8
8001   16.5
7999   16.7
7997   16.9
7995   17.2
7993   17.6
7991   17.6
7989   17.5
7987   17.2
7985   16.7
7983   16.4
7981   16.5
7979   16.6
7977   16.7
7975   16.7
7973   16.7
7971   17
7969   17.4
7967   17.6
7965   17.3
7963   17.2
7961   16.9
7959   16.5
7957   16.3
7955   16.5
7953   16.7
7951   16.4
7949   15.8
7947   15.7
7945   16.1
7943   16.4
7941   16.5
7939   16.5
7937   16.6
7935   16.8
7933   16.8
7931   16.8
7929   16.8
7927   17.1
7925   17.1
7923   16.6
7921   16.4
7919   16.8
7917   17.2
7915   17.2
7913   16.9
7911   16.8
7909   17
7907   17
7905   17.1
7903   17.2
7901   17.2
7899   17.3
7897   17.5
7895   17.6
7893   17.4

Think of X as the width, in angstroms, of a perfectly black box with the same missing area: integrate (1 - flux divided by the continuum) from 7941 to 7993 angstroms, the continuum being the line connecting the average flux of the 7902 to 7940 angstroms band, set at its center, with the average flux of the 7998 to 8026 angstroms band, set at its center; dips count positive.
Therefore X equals 0.2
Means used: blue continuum 16.9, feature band 16.7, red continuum 16.8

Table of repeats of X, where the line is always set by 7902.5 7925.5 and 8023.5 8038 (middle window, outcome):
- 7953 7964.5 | 0.1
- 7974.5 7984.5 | 0.2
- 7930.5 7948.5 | 0.5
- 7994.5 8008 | -0.1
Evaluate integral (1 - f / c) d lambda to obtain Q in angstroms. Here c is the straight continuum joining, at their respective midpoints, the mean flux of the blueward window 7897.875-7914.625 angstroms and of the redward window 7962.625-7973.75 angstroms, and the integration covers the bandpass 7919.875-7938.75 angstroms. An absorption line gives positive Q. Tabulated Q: 0.39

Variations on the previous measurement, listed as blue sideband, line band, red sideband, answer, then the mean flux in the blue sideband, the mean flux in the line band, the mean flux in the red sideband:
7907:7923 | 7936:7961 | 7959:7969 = 1.08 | 16.9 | 16.4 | 17.2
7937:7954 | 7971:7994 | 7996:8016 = -0.45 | 16.3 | 16.9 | 16.8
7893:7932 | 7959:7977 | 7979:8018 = -0.09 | 17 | 17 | 16.9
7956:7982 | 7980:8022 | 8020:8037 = -0.17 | 16.9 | 16.9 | 16.8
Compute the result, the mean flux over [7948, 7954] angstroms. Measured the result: 16.3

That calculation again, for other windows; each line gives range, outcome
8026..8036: 16.8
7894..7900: 17.5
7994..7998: 17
